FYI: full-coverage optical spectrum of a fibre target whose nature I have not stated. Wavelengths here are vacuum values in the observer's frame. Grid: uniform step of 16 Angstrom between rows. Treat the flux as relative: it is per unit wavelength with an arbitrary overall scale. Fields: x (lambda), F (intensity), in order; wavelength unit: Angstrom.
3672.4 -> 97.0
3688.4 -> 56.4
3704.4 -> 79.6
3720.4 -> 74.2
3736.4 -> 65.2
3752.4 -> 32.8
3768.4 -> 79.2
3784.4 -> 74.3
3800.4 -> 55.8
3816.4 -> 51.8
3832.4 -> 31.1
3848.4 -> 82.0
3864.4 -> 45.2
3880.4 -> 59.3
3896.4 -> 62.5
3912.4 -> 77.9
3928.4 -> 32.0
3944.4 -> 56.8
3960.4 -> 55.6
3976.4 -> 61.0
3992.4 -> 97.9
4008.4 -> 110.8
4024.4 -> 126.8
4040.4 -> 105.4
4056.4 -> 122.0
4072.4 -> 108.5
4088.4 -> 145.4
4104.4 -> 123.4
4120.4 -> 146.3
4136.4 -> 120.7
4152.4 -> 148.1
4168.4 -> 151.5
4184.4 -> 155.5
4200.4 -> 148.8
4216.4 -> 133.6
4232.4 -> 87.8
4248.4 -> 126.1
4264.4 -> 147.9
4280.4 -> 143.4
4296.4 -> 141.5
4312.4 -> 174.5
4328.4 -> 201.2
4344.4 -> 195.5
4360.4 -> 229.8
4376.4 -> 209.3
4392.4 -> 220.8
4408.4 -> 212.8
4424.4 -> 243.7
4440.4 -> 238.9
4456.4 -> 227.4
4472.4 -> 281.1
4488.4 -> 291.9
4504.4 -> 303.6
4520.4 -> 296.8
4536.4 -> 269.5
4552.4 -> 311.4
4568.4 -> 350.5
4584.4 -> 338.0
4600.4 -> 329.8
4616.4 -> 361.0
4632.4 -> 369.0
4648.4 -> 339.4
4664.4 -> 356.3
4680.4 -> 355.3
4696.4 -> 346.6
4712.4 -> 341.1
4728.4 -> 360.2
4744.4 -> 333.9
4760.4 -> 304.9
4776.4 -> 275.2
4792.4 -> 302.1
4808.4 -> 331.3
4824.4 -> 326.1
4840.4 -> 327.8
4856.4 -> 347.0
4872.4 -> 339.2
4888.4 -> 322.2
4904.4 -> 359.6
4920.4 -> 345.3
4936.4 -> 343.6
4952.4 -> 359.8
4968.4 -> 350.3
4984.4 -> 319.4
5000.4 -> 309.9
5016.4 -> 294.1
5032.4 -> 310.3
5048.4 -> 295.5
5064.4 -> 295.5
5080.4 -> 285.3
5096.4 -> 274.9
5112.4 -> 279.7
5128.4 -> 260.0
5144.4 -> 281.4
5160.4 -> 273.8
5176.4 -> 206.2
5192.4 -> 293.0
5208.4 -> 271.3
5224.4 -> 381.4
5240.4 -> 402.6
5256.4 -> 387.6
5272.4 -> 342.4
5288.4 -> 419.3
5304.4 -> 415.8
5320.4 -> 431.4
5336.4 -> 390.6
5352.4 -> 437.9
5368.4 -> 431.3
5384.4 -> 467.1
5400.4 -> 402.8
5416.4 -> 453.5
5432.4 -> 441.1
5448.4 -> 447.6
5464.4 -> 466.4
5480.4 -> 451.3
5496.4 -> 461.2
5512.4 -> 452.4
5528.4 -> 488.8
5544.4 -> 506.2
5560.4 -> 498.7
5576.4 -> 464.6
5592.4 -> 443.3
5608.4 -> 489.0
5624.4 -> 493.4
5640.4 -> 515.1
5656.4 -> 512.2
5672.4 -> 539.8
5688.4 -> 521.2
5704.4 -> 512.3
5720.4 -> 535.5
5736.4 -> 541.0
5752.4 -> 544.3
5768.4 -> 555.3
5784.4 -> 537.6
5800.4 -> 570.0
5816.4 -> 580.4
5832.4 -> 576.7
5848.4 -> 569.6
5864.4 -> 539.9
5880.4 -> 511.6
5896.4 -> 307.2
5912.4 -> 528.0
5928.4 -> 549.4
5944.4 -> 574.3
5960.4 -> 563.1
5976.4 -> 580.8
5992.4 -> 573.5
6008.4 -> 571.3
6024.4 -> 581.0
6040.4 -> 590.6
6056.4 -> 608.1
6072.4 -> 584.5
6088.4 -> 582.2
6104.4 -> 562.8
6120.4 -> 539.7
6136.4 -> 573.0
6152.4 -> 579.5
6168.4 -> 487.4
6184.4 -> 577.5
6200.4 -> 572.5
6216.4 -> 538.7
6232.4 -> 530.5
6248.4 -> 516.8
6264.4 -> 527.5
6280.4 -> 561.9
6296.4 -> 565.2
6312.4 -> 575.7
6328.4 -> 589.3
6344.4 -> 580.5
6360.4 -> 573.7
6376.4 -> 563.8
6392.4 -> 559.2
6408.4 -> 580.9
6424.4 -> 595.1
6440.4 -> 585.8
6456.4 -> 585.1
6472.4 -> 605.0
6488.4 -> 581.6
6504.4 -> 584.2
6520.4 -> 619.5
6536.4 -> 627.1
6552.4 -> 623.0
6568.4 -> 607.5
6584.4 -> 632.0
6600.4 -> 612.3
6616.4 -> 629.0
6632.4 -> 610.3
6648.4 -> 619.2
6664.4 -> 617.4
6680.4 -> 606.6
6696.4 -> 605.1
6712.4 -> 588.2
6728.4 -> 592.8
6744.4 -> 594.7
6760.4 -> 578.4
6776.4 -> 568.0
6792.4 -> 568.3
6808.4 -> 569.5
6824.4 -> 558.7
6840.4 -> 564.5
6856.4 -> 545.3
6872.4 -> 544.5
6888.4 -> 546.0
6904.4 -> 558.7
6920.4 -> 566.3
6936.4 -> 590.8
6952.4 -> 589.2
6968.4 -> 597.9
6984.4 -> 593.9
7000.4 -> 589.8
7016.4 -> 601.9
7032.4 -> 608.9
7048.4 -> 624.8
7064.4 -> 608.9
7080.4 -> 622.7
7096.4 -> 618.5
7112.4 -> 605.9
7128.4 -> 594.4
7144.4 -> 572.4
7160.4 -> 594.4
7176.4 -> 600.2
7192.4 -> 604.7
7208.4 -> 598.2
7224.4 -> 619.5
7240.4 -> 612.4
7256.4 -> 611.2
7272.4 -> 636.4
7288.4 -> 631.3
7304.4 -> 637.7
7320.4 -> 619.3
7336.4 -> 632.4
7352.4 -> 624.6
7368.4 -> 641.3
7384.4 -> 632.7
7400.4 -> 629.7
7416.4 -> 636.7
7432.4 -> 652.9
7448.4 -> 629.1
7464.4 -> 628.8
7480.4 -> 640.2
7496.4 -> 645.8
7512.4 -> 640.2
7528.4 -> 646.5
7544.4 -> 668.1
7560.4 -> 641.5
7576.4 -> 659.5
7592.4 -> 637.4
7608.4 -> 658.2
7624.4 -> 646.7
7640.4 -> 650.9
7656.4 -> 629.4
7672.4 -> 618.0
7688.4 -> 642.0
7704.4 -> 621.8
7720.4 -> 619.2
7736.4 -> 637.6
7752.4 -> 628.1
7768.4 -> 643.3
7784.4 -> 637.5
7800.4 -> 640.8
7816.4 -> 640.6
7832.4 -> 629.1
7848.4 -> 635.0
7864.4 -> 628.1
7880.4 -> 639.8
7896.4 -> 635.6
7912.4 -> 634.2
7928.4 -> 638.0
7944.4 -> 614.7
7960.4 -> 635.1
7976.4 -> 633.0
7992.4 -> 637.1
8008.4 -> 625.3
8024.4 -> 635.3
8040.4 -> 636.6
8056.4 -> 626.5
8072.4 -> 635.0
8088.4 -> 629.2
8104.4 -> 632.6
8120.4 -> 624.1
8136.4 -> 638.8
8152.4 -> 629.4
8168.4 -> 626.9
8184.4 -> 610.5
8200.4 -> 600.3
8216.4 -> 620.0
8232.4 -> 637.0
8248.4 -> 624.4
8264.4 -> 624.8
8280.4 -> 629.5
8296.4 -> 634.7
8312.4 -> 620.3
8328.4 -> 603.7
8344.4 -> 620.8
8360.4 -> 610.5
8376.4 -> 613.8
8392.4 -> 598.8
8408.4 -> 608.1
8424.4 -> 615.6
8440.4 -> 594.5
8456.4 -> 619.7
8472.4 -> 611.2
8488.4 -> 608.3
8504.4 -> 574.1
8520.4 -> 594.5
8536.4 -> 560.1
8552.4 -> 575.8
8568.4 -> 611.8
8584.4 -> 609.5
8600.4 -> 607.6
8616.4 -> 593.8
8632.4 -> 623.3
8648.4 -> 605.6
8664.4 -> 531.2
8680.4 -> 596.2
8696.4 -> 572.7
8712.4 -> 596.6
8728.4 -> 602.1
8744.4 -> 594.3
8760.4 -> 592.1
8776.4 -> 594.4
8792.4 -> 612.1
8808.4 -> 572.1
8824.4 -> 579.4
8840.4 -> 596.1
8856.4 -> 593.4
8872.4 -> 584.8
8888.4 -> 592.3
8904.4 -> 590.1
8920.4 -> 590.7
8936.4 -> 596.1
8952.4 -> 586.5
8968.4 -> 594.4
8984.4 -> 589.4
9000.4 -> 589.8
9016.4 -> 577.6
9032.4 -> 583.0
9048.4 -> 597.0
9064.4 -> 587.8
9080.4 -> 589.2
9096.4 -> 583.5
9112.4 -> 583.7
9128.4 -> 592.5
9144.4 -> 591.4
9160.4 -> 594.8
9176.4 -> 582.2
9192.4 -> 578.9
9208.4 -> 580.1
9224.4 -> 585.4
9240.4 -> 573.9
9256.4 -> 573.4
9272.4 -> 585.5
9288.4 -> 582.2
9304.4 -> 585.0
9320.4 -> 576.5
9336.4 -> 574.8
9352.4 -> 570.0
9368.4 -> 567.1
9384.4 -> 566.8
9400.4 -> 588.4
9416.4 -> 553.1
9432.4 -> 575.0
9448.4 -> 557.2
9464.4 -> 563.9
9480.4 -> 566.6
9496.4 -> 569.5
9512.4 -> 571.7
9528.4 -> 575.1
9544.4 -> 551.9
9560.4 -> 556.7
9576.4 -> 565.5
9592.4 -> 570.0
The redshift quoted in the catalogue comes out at 0.00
